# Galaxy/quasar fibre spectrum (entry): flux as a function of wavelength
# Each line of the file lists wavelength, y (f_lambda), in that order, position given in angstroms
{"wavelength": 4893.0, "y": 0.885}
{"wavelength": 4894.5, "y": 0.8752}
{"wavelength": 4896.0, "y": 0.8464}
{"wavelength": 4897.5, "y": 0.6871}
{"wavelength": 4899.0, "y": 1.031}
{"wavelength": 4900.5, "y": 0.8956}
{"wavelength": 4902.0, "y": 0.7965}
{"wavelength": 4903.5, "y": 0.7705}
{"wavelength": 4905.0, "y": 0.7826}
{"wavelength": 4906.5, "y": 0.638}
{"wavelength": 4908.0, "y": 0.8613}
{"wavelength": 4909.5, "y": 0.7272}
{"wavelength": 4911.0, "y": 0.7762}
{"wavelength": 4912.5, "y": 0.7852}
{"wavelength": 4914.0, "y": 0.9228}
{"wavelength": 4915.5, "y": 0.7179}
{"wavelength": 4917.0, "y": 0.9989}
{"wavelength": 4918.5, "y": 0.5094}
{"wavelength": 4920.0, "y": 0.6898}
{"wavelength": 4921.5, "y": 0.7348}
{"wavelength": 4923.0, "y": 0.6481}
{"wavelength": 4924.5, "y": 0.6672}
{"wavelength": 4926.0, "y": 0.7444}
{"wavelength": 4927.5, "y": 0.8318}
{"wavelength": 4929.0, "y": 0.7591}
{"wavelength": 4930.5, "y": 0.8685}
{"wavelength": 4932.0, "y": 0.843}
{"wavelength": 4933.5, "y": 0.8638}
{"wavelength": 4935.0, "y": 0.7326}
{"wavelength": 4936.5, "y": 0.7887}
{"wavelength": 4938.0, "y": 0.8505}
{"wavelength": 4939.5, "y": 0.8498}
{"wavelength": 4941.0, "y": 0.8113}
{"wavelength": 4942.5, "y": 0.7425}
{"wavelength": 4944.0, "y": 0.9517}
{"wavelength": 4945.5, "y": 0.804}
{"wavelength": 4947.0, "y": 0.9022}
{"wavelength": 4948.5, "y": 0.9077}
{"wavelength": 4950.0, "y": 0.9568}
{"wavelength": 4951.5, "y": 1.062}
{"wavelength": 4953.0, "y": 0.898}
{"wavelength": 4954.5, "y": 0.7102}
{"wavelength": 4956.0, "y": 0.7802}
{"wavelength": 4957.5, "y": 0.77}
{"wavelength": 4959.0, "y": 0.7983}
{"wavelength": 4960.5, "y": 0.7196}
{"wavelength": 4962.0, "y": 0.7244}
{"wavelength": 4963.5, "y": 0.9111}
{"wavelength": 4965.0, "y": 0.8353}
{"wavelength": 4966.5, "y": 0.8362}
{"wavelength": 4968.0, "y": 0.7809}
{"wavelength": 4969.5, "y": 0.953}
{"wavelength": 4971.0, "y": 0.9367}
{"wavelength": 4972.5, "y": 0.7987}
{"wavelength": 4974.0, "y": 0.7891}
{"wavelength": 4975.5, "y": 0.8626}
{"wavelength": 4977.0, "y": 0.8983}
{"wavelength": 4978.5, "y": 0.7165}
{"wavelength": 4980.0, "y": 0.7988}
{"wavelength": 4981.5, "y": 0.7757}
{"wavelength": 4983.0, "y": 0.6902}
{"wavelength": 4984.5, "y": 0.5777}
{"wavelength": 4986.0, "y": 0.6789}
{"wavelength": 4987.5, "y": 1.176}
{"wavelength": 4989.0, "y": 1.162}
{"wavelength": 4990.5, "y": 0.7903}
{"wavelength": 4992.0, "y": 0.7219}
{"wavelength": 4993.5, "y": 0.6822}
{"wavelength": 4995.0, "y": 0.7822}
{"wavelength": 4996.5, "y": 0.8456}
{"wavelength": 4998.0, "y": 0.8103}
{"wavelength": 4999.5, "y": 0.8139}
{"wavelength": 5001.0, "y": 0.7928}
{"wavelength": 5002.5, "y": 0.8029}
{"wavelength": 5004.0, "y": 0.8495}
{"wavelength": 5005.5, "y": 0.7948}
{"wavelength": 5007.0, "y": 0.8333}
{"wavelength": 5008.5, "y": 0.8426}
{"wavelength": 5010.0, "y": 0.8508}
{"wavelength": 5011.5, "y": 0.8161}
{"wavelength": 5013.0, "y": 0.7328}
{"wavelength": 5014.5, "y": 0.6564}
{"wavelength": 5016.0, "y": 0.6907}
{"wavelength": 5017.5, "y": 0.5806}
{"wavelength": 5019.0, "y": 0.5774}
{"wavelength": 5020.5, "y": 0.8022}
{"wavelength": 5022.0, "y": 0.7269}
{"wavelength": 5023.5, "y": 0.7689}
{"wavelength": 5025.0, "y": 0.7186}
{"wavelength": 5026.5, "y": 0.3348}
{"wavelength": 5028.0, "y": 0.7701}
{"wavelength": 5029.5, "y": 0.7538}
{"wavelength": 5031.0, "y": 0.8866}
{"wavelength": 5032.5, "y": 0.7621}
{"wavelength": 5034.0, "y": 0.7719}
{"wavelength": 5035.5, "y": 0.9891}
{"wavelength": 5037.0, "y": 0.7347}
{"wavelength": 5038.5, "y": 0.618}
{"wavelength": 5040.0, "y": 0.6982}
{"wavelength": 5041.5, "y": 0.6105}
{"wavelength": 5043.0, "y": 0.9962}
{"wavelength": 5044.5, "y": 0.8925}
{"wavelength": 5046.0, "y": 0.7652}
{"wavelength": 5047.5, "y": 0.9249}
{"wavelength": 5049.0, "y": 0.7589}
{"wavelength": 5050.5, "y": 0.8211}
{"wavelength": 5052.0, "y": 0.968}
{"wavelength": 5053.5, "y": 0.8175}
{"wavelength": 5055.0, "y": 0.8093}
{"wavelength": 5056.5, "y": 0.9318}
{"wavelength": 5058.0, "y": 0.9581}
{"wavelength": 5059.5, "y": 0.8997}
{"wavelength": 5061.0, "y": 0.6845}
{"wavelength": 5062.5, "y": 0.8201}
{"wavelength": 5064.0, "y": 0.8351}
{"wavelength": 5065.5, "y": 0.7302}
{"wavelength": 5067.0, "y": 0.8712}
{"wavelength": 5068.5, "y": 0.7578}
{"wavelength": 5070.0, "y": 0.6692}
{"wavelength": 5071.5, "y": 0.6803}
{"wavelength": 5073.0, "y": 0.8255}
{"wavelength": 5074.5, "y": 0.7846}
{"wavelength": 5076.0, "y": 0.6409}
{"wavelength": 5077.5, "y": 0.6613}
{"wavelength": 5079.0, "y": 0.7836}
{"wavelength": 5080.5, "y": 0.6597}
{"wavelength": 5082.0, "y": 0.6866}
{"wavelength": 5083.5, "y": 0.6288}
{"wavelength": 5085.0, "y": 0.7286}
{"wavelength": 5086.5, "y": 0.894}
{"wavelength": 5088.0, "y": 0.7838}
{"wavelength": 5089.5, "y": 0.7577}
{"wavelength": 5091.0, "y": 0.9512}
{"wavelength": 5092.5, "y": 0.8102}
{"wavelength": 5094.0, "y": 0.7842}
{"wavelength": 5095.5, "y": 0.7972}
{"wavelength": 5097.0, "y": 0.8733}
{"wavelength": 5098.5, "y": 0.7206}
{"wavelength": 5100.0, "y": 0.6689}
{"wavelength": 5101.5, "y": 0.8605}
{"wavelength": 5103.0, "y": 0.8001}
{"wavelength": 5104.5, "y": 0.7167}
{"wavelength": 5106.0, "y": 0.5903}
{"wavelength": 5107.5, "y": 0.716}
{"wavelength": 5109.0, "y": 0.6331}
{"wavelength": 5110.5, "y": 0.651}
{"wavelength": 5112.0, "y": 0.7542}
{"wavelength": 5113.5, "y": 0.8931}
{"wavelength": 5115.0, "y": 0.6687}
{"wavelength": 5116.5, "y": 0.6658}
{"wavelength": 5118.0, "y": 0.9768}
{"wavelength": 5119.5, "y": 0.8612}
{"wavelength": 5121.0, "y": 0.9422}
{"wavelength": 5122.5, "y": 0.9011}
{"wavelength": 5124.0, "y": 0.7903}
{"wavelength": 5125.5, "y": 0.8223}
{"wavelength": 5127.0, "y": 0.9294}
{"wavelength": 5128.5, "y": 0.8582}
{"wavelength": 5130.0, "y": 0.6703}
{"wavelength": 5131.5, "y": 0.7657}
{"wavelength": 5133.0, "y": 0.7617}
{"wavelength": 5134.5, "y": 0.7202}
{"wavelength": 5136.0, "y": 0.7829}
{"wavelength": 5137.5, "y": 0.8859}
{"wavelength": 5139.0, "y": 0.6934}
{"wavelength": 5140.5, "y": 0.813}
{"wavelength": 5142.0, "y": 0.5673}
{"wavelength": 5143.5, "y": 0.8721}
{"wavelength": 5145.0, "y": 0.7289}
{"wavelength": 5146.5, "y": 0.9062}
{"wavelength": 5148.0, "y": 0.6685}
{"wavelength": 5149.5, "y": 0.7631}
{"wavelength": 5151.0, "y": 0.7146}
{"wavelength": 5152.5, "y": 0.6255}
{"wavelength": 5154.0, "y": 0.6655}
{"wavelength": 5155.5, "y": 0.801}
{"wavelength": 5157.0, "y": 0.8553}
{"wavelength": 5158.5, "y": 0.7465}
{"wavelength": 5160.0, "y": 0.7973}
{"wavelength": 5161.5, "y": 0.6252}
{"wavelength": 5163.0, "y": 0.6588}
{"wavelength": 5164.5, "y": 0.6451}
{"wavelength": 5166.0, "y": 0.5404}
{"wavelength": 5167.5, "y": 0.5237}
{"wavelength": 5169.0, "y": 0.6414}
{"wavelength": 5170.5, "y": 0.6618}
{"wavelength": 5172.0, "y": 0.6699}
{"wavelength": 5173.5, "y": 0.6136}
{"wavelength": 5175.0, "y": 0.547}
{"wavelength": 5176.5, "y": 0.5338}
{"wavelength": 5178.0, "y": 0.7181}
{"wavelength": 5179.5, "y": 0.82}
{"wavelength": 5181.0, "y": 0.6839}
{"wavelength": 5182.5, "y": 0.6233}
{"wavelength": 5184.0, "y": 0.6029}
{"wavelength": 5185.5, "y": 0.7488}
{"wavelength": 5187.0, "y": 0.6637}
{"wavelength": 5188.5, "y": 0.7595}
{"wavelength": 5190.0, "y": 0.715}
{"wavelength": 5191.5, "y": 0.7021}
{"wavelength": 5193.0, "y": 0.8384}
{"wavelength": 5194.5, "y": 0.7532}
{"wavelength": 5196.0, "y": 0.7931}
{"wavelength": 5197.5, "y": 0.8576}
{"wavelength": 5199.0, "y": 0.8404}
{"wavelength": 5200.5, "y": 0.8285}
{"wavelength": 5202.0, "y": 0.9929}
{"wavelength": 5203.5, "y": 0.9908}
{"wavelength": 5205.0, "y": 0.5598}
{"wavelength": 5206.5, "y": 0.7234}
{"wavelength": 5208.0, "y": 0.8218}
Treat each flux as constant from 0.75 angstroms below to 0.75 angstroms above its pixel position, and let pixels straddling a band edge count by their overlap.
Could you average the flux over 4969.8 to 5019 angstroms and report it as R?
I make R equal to 0.797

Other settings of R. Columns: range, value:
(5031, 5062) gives 0.822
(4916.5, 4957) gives 0.81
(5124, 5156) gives 0.763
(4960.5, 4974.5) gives 0.835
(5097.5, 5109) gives 0.722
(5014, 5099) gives 0.769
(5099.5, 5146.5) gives 0.776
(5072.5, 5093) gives 0.755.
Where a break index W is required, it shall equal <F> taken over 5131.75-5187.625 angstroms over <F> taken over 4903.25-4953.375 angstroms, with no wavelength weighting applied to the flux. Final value 0.87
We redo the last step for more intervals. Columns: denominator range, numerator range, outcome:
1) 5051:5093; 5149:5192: 0.86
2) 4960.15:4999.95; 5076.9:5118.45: 0.92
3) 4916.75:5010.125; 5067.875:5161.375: 0.94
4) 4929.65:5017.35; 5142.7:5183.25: 0.84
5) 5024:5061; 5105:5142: 0.97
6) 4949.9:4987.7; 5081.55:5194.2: 0.91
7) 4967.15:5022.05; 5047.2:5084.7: 0.98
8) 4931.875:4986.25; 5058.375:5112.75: 0.92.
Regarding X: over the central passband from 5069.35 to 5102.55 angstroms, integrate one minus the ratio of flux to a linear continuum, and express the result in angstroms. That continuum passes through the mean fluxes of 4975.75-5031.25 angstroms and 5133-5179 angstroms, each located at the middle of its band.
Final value -1.1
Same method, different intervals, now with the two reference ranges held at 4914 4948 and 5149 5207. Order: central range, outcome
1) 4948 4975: -2.1 angstroms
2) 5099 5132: -2.1 angstroms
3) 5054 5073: -1.4 angstroms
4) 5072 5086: 0.6 angstroms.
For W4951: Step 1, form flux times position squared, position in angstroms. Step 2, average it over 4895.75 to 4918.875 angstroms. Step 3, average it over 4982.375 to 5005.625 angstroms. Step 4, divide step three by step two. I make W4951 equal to 1.05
